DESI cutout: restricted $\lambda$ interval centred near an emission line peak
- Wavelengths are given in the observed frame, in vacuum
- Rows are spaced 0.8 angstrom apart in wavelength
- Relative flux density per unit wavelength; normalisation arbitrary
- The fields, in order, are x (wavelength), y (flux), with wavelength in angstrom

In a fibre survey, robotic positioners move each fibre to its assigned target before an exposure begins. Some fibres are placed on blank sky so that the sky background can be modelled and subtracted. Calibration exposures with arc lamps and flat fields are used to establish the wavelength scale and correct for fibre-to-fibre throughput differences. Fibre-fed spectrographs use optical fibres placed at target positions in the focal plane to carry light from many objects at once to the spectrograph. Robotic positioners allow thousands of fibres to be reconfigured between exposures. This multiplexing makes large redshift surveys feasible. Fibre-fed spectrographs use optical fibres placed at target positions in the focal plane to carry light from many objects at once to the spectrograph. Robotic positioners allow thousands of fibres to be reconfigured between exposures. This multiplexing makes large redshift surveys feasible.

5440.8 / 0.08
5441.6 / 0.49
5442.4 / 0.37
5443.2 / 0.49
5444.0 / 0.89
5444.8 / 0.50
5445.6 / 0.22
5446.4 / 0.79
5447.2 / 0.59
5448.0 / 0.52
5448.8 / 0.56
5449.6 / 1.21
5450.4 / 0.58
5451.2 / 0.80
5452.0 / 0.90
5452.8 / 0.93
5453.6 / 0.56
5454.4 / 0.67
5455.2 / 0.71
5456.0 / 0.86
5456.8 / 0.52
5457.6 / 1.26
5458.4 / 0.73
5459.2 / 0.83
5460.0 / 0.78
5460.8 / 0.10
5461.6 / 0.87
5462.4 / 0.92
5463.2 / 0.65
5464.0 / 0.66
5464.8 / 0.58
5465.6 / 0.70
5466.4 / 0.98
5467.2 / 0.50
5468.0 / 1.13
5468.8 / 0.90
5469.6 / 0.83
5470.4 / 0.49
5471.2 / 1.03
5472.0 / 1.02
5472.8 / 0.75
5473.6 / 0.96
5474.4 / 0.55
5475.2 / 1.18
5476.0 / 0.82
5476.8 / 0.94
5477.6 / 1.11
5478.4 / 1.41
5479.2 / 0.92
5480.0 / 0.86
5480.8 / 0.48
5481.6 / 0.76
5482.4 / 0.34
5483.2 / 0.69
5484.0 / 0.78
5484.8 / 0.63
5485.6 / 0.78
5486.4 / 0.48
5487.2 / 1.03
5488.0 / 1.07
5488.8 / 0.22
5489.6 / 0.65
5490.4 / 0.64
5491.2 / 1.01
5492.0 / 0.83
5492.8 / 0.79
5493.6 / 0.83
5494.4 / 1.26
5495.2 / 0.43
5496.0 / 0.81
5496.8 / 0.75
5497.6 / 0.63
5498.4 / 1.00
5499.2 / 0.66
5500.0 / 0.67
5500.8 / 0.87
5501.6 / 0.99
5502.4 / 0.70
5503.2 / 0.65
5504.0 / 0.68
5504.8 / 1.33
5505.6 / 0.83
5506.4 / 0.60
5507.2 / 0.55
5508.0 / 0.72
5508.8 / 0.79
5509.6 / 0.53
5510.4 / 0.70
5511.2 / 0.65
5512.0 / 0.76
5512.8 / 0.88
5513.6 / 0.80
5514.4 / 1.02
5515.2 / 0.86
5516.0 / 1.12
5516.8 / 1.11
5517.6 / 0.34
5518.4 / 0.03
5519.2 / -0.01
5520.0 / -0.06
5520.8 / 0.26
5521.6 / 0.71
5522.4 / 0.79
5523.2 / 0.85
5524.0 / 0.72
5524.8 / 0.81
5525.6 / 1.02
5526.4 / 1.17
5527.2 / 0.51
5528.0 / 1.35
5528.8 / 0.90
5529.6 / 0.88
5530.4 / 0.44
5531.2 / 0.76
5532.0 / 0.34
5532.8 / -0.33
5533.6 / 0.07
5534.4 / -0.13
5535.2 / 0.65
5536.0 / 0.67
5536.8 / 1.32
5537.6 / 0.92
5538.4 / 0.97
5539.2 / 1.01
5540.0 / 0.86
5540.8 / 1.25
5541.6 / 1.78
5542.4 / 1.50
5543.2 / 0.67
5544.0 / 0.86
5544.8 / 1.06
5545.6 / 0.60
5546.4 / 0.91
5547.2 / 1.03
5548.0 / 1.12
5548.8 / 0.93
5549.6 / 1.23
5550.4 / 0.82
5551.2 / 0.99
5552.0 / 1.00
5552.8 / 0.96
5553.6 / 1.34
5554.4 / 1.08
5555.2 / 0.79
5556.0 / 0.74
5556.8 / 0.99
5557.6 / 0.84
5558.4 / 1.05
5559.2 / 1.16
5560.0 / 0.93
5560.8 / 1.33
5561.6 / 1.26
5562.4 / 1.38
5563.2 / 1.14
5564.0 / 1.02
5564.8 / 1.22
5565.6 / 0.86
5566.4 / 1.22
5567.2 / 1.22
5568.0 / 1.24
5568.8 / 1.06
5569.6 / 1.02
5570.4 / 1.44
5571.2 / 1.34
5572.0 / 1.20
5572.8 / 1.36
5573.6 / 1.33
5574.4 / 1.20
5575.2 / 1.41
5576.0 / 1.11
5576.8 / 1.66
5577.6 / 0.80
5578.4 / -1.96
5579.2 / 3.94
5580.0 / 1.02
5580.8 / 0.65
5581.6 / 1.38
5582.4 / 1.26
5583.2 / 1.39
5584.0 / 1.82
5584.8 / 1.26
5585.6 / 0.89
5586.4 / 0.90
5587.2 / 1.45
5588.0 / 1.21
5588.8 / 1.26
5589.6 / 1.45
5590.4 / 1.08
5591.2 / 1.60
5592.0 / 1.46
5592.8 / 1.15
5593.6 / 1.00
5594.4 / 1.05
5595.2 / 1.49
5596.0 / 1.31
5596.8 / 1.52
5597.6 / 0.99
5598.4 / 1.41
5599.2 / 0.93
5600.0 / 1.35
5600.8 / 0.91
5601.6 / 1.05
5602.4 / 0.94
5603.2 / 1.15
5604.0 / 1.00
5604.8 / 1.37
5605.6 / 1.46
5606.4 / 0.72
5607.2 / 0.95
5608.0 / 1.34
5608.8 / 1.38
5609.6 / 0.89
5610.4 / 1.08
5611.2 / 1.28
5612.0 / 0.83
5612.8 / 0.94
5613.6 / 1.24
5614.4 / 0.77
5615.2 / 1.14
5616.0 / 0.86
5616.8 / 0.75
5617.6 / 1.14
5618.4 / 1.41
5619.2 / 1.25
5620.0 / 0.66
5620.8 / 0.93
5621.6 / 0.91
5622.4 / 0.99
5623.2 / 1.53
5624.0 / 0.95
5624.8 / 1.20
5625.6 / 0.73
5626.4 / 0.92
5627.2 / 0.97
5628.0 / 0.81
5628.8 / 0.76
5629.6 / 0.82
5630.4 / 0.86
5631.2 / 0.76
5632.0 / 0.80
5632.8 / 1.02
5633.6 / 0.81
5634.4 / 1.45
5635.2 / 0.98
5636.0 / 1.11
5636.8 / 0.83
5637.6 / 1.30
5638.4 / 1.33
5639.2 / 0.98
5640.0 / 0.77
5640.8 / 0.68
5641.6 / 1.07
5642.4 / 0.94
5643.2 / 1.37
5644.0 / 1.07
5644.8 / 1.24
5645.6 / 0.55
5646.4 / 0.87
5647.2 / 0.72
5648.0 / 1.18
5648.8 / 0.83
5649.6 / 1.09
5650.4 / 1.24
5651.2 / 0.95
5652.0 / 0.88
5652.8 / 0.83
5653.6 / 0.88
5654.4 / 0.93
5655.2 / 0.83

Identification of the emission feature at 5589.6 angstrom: Mg II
